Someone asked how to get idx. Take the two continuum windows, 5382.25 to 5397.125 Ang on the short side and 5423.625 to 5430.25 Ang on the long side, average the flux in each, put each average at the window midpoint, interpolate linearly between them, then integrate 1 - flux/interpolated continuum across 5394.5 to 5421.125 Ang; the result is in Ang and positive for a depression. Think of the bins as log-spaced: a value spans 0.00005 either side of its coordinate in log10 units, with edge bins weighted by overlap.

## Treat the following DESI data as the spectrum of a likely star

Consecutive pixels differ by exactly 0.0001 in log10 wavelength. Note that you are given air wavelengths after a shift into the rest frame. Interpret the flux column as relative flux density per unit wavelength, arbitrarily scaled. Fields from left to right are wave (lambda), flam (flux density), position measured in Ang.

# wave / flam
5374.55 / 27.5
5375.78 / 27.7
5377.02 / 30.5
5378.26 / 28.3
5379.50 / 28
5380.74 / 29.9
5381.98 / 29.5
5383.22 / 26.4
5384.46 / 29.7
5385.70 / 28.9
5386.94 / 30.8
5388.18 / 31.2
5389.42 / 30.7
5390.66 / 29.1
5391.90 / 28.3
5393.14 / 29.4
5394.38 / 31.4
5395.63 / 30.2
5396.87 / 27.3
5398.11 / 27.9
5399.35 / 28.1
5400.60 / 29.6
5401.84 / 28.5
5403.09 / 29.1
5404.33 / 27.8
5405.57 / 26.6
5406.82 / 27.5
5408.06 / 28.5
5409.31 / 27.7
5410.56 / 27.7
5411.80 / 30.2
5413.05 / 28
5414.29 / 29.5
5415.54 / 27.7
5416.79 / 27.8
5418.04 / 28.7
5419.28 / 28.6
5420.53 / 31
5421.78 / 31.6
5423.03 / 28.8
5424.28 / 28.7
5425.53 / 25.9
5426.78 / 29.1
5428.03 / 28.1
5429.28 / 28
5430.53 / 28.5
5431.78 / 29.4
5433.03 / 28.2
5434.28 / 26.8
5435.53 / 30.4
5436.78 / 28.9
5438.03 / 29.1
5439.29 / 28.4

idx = 0.2 Ang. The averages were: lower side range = 29.5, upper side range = 28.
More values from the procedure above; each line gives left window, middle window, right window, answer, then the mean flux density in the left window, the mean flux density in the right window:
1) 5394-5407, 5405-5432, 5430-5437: 0.1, 28.5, 28.7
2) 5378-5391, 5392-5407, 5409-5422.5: 0.3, 29.3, 29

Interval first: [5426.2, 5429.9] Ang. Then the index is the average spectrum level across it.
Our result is 28.4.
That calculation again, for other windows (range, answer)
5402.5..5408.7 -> 27.9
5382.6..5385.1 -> 28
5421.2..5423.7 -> 30.1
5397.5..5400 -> 28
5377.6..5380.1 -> 28.2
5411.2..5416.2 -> 28.8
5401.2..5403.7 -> 28.8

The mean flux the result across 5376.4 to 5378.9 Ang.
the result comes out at 29.3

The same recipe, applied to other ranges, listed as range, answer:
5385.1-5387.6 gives 29.9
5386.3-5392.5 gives 30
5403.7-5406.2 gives 27.2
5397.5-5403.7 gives 28.6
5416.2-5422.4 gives 29.6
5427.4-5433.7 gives 28.4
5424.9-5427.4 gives 27.5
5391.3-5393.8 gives 28.9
